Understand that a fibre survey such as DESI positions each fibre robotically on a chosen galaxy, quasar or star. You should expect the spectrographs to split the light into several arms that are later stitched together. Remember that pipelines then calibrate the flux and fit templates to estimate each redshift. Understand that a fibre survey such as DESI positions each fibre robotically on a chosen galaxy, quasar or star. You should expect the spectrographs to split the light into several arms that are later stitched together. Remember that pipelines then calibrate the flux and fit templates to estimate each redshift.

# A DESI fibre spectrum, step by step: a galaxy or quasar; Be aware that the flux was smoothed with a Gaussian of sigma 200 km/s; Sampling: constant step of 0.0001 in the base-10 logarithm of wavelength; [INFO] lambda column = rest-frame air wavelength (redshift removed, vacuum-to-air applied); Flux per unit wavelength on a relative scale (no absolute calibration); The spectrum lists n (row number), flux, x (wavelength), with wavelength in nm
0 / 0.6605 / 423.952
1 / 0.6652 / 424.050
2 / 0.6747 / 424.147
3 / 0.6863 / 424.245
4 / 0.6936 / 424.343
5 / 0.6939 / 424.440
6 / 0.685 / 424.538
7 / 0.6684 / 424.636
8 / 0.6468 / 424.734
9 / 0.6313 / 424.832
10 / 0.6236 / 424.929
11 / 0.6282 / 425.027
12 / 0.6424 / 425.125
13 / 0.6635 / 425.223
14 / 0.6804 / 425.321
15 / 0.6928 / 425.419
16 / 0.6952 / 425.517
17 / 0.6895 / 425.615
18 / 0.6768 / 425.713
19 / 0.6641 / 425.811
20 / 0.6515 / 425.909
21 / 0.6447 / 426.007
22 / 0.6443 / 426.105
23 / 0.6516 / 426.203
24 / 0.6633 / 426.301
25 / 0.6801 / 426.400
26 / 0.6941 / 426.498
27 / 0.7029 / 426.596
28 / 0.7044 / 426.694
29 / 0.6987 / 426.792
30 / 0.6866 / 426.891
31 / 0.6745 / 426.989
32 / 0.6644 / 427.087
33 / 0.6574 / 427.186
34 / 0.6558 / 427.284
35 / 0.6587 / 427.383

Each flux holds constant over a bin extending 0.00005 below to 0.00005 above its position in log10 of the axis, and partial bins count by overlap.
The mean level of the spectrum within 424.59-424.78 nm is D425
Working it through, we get 0.657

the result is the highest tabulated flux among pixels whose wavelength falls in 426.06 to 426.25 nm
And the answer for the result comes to 0.6516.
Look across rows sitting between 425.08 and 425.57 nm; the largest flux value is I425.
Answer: 0.6952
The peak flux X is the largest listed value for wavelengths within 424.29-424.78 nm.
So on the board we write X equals 0.6939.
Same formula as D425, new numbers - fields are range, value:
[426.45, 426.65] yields 0.7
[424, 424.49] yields 0.683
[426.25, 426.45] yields 0.67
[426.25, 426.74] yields 0.689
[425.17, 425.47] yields 0.678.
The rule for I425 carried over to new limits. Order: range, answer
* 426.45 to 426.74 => 0.7044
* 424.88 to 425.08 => 0.6282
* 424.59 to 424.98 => 0.6684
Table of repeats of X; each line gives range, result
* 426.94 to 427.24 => 0.6745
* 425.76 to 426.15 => 0.6641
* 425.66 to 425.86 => 0.6768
